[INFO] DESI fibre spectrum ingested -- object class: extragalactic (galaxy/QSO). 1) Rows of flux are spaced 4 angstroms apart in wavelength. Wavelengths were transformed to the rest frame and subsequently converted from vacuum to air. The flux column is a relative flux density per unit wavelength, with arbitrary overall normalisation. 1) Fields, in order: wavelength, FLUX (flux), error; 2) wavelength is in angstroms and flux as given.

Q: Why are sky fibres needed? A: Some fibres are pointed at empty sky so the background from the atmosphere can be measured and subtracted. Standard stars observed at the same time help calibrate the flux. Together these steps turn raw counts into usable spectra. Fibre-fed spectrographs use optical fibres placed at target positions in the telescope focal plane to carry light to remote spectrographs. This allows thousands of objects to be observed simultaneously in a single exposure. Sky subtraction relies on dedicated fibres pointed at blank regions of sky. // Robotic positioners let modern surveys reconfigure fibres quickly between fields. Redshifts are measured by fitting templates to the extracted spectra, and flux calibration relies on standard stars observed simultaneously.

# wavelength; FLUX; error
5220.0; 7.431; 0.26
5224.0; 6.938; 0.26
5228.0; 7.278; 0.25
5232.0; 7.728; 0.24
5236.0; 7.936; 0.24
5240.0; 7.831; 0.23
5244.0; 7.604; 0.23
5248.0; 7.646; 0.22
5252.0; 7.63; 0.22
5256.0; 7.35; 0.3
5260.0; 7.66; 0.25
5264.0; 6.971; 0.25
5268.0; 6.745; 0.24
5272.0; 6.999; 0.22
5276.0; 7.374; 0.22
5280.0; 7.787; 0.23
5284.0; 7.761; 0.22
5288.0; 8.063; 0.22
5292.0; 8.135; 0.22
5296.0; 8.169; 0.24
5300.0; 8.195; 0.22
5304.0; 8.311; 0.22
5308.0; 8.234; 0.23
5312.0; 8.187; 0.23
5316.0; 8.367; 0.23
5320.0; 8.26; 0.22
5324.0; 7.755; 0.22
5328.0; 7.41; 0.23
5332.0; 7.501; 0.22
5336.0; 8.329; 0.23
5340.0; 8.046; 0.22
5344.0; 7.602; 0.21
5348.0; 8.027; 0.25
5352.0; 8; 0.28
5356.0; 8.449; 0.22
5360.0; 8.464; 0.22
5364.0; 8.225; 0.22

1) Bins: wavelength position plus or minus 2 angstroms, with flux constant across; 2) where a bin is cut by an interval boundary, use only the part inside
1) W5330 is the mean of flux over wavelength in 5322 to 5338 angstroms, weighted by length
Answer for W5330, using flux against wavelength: 7.75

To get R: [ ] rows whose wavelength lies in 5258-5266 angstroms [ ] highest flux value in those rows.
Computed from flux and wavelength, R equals 7.66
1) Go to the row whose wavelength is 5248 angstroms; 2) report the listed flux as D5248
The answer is 7.646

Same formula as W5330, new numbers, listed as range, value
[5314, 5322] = 8.31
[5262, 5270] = 6.86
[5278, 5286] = 7.77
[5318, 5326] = 8.01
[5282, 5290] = 7.91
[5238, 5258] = 7.61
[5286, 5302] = 8.14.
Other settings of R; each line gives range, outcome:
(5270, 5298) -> 8.169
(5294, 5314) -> 8.311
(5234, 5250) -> 7.936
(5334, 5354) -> 8.329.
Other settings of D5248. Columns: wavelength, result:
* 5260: 7.66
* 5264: 6.971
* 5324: 7.755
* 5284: 7.761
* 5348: 8.027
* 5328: 7.41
